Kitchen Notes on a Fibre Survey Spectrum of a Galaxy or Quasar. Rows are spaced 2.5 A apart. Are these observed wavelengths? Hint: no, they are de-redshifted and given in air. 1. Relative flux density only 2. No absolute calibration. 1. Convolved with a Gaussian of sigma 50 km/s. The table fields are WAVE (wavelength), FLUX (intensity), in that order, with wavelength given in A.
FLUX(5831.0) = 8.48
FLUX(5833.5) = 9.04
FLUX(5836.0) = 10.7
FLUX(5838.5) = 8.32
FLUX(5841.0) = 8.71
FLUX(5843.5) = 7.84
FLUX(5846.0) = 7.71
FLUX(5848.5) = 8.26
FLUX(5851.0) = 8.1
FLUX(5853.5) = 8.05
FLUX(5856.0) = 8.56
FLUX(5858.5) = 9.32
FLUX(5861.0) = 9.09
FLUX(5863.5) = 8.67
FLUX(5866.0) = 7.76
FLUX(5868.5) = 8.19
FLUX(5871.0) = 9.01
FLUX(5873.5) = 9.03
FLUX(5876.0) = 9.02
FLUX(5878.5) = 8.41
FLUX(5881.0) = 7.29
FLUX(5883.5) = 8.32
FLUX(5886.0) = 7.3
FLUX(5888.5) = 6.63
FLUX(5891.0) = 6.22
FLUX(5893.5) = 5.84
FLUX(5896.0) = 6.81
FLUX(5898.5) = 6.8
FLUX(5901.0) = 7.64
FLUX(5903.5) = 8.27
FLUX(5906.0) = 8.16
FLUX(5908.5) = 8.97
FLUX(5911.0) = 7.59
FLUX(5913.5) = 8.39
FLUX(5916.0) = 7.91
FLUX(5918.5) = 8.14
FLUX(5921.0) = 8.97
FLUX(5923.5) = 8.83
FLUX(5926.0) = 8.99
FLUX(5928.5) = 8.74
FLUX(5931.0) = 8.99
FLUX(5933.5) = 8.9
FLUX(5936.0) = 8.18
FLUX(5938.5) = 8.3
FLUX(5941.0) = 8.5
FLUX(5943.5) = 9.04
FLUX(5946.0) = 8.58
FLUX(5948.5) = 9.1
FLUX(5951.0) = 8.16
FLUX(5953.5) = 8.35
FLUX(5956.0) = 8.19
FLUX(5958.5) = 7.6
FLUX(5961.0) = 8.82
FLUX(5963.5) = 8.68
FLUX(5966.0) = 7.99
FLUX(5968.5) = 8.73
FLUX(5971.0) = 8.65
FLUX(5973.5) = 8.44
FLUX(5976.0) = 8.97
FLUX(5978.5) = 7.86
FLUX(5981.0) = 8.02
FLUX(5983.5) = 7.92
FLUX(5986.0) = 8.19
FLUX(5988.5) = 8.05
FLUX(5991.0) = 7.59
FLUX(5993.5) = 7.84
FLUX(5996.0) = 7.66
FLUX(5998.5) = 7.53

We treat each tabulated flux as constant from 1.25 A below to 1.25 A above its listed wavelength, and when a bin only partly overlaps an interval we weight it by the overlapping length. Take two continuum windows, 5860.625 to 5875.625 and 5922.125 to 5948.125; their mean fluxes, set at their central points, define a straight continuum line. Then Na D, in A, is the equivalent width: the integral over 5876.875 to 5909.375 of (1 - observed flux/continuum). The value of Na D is 4.6 A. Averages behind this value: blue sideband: 8.62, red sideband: 8.72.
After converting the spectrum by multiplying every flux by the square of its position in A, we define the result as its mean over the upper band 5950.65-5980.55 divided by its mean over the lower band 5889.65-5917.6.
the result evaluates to 1.14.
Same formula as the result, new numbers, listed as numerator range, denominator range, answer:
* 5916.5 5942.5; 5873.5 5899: 1.19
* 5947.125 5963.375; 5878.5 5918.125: 1.14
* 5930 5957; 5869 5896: 1.14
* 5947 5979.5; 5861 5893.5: 1.09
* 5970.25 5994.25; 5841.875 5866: 1.02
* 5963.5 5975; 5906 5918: 1.05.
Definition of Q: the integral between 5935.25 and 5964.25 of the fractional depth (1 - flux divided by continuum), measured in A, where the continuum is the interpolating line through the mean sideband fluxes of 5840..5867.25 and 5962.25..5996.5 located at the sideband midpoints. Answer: -0.8 A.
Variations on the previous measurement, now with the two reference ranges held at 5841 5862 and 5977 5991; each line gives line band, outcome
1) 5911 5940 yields -1.3 A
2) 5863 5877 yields -0.5 A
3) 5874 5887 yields 0.2 A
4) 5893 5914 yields 1.5 A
